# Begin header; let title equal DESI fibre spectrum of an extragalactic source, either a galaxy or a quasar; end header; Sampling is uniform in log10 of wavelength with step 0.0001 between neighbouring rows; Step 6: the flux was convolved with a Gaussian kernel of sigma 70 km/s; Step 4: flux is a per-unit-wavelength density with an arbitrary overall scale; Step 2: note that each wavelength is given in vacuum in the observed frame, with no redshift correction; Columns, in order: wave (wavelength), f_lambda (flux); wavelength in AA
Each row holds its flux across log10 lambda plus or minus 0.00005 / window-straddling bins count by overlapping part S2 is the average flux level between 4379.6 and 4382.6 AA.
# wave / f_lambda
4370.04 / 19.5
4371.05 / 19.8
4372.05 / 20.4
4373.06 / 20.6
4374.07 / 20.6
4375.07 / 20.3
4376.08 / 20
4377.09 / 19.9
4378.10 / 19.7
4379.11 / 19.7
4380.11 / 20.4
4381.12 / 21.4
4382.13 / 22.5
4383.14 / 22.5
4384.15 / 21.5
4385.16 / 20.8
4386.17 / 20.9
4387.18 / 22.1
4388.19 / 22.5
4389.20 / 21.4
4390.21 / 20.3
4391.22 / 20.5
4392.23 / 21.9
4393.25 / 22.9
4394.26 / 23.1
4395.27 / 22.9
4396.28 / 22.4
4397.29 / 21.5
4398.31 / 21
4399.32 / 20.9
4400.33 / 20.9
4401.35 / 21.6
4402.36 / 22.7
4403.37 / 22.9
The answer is 21.5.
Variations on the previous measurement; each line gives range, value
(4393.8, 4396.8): 22.8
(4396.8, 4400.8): 21.1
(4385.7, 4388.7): 21.9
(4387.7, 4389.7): 22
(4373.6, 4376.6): 20.3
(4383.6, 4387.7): 21.3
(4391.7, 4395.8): 22.7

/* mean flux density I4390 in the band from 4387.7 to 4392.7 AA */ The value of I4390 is 21.3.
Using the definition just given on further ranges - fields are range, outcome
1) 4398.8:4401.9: 21.2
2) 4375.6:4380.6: 19.9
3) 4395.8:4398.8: 21.6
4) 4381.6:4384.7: 22.1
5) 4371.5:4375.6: 20.5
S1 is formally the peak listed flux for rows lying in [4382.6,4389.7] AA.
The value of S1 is 22.5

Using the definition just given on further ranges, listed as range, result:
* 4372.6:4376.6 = 20.6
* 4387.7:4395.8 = 23.1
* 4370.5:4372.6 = 20.4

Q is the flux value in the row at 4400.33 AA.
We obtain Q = 20.9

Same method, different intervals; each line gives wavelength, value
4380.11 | 20.4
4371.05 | 19.8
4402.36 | 22.7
